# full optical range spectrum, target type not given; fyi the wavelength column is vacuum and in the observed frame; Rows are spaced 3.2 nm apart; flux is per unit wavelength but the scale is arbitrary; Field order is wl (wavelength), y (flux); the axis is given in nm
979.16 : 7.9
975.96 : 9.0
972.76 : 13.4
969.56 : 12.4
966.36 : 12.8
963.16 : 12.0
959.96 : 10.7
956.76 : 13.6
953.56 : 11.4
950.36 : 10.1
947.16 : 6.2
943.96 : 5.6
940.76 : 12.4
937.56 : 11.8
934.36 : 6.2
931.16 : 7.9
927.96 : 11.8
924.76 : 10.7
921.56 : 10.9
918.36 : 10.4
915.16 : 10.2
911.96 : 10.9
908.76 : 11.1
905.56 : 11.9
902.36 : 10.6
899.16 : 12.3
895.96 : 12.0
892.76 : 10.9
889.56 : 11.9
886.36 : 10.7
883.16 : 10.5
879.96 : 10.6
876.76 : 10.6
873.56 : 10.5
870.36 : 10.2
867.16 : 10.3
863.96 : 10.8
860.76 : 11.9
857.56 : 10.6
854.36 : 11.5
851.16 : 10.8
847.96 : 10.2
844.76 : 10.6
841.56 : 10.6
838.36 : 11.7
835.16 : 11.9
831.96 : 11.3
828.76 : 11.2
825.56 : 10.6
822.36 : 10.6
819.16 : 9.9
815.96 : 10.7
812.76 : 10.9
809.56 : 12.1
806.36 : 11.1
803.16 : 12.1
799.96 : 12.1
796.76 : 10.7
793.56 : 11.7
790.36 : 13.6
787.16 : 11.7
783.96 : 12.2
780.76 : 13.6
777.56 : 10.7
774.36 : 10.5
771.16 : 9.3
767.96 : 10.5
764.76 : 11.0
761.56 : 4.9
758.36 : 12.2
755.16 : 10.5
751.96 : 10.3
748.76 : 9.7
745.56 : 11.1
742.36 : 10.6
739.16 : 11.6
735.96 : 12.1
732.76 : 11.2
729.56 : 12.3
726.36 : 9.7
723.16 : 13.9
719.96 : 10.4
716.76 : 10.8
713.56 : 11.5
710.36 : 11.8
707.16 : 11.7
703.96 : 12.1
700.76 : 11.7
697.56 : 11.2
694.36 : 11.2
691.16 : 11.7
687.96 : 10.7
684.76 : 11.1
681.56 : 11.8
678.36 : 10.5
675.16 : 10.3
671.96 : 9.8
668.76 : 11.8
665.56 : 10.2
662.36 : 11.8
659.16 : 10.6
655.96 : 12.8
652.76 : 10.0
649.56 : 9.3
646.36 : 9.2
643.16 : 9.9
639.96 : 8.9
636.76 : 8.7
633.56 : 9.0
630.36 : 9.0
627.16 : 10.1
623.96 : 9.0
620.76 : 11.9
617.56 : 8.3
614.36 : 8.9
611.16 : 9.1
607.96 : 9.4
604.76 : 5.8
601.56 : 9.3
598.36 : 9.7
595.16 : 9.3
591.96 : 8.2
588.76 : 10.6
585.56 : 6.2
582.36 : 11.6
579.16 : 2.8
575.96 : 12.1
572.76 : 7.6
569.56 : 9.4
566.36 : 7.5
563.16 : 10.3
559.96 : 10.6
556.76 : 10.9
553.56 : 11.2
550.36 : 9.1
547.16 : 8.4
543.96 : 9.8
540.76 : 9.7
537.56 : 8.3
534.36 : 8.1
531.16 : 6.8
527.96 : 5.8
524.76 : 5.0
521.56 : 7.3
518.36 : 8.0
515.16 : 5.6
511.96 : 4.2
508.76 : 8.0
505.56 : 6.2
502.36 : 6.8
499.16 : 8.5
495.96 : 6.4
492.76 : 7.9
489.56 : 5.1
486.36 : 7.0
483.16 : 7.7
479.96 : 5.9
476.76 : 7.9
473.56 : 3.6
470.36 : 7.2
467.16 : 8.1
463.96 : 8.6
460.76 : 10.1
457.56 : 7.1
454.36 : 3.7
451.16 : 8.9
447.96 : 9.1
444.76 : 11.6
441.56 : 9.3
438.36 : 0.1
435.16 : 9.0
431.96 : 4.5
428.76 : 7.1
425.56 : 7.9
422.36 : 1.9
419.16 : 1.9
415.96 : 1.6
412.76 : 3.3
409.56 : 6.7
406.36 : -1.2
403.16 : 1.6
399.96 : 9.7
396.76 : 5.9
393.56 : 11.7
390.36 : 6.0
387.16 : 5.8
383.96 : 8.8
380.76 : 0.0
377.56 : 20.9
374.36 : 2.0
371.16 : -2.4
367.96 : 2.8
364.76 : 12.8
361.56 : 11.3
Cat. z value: 0.47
